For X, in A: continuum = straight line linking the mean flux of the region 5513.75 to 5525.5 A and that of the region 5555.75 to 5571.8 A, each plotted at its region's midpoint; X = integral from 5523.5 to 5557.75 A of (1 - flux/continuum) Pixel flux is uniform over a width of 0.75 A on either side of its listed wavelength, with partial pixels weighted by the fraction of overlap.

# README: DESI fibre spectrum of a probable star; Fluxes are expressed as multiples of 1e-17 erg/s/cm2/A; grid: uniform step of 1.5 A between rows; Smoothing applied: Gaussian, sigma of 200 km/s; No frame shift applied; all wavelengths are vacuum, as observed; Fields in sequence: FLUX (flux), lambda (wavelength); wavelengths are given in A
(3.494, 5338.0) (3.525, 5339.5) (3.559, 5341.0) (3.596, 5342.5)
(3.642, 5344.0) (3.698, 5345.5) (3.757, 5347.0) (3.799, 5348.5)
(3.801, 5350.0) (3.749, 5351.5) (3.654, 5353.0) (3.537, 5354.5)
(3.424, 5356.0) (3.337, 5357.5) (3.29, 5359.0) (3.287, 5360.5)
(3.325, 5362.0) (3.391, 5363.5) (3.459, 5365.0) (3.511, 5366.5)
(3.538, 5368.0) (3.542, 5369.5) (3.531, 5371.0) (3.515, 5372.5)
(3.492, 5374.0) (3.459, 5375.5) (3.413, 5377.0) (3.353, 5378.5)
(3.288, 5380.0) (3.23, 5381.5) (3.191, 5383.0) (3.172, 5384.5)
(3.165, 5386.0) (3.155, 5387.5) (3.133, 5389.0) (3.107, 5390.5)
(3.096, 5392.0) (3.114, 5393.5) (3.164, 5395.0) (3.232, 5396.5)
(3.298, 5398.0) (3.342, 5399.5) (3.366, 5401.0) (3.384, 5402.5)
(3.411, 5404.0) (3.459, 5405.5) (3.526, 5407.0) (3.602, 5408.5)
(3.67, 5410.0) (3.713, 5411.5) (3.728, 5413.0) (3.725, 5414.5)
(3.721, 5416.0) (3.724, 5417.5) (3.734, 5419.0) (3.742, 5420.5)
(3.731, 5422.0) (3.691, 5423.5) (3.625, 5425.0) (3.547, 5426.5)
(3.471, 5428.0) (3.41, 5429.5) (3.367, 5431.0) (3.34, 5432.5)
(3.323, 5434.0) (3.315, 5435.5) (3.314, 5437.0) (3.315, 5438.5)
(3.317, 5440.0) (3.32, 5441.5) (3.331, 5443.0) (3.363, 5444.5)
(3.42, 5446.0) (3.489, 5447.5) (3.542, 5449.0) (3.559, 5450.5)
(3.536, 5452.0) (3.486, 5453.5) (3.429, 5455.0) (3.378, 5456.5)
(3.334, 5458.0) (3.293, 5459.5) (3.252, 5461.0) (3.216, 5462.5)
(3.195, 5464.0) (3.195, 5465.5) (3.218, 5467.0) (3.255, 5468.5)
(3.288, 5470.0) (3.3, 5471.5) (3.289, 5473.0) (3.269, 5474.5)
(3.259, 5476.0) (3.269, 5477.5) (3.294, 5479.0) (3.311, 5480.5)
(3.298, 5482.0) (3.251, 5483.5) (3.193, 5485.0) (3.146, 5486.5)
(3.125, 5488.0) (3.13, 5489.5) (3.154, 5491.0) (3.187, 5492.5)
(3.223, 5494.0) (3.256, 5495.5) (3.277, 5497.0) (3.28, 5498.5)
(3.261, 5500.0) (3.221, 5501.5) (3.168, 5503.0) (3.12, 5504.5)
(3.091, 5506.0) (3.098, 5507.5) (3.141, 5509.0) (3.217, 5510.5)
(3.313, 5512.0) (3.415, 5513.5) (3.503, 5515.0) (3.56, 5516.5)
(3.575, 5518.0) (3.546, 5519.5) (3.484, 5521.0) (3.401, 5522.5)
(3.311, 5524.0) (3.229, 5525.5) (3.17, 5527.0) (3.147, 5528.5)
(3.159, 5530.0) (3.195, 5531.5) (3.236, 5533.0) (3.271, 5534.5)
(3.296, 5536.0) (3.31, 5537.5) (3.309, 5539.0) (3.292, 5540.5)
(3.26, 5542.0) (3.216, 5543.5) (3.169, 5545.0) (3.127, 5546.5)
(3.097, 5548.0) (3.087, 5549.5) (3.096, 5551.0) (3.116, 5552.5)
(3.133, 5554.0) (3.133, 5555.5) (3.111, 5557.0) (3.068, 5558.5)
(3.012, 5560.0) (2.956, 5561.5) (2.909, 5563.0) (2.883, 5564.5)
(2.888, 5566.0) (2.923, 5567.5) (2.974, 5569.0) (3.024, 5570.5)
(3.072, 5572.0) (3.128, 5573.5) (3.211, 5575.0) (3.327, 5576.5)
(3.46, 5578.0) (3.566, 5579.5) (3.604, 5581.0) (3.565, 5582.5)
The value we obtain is 0.4 A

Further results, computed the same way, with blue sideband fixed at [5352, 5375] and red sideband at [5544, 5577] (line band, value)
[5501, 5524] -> -1.19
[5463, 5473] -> 0.02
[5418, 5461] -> -1.89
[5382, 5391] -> 0.67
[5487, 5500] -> -0.03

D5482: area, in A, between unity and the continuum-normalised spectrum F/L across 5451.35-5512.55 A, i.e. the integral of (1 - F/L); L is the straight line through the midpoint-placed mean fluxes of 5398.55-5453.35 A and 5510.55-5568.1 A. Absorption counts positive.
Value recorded 2.0 A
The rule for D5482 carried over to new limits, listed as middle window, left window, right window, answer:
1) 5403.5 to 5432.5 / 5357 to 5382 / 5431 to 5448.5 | -2.0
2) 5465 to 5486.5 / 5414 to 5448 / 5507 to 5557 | 0.8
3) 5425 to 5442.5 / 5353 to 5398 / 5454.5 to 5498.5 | -0.5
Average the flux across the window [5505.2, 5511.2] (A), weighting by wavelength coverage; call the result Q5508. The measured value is 3.14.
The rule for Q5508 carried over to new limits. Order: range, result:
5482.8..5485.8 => 3.22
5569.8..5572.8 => 3.05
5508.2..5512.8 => 3.22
